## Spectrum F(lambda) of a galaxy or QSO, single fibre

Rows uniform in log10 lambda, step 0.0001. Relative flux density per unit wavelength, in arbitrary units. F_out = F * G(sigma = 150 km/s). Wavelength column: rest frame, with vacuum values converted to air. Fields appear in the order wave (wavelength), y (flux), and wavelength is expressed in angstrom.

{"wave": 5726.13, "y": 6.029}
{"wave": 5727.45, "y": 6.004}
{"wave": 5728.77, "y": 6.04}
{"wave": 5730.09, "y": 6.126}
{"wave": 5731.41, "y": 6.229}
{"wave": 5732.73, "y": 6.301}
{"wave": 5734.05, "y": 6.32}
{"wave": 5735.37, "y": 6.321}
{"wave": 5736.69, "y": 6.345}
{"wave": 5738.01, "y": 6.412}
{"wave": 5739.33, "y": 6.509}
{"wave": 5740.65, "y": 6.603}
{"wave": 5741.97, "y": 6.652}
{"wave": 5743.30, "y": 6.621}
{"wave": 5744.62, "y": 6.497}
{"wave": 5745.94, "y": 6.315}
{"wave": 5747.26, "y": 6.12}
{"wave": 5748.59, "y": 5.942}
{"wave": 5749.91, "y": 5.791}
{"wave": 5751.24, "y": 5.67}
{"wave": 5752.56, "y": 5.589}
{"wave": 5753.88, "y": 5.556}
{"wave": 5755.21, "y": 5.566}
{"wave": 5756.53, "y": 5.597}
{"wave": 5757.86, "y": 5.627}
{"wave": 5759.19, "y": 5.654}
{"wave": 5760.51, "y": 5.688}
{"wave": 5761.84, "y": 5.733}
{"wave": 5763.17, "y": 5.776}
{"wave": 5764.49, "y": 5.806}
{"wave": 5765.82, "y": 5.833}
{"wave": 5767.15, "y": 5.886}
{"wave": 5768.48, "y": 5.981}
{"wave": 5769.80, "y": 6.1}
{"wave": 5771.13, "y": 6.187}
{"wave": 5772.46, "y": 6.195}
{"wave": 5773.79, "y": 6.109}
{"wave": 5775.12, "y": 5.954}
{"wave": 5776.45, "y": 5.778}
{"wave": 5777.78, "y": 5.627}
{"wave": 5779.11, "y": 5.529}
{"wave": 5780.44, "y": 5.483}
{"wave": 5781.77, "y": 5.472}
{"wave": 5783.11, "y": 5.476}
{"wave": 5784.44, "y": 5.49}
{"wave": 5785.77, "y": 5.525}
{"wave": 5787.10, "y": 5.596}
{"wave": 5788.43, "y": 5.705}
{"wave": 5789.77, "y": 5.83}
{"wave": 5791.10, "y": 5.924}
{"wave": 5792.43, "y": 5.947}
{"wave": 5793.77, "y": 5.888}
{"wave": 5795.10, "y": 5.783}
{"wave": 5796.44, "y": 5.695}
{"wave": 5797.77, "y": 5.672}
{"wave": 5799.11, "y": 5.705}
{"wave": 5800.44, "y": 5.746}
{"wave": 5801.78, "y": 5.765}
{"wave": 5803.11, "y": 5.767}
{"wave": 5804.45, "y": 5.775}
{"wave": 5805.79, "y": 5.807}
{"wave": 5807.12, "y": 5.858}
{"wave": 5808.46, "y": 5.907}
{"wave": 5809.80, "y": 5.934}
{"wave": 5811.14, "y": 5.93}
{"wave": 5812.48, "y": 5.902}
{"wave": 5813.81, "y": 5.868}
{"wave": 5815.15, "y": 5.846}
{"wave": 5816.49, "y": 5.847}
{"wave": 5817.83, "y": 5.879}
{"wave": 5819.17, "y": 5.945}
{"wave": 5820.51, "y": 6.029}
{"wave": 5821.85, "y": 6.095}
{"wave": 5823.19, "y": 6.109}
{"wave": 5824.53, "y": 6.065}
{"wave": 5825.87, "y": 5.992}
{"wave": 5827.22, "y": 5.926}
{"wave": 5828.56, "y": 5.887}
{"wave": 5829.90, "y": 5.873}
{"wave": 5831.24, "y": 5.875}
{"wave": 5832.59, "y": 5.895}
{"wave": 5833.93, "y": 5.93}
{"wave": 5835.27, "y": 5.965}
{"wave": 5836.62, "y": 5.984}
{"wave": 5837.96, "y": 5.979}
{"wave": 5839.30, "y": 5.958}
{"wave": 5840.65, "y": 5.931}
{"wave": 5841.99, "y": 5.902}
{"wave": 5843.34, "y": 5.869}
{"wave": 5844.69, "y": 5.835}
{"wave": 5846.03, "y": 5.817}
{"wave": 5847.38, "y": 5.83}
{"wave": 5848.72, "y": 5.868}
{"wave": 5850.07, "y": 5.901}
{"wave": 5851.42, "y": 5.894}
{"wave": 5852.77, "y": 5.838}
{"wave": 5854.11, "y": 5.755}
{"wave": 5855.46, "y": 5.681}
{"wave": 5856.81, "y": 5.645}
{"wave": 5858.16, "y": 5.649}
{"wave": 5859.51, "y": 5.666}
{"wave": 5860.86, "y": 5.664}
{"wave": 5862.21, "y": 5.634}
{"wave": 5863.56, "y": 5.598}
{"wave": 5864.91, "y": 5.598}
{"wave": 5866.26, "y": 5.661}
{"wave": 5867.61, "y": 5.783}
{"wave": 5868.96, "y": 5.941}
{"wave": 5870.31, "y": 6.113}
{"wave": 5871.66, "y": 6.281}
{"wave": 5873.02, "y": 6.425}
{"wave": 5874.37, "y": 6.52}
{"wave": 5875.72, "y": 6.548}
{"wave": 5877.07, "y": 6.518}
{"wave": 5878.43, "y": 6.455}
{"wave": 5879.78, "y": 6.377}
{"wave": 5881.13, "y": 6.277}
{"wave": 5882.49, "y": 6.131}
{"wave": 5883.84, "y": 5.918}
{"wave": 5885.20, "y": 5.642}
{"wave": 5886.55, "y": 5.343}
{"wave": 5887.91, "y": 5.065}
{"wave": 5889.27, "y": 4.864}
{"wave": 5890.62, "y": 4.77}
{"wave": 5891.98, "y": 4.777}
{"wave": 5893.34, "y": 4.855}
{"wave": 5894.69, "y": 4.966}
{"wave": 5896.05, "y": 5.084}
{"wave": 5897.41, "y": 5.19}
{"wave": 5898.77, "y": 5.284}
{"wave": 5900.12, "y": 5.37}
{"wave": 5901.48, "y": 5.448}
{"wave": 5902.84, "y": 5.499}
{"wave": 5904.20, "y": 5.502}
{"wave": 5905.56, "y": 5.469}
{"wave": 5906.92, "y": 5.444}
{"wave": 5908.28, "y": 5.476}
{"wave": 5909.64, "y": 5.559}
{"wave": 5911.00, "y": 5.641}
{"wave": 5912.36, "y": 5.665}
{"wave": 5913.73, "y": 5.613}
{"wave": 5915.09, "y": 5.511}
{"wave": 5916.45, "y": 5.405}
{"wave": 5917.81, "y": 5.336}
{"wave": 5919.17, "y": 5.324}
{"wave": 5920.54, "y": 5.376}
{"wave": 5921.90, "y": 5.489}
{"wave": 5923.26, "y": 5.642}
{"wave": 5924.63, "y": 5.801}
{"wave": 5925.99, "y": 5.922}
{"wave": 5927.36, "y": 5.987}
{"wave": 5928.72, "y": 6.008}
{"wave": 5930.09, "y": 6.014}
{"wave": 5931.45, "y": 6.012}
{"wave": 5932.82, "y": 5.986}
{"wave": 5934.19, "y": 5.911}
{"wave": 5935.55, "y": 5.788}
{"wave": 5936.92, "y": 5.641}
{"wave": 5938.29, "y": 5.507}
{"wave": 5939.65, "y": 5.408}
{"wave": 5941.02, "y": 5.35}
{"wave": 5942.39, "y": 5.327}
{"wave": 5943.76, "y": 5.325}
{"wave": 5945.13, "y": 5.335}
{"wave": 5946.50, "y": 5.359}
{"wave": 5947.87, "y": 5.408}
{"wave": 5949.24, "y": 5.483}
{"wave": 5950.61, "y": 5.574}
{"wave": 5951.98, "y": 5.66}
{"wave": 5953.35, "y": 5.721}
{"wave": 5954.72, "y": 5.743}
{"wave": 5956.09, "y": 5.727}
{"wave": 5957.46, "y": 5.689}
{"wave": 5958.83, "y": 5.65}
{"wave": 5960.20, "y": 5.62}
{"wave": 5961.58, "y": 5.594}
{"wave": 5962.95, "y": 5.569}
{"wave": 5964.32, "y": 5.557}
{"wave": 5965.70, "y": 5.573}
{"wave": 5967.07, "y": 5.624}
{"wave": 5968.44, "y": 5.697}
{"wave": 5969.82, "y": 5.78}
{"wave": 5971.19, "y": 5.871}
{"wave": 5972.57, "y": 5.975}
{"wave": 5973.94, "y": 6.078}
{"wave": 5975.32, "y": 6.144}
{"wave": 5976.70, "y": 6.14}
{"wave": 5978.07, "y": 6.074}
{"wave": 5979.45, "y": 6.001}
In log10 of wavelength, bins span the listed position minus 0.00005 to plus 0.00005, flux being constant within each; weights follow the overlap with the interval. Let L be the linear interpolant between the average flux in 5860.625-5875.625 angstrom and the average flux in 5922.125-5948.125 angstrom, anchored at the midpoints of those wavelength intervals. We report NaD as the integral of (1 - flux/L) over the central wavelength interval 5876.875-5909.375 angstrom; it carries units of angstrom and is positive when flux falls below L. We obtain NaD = 2.1 angstrom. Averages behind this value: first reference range 5.96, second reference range 5.67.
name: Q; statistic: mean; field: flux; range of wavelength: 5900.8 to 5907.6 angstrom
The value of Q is 5.47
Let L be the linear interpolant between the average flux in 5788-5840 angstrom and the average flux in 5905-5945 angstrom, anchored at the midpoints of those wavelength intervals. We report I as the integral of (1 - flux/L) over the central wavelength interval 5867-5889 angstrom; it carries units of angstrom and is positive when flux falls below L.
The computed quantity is -1.3 angstrom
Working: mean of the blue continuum 5.88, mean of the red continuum 5.61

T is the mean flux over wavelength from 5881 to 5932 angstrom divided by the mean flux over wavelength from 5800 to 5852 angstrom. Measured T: 0.93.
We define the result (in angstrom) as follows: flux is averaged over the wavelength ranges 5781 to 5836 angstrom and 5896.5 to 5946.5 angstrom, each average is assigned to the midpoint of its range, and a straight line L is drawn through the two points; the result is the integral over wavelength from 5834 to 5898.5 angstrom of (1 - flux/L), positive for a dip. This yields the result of -0.8 angstrom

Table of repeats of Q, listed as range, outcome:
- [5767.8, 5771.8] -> 6.1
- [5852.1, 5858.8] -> 5.72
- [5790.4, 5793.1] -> 5.94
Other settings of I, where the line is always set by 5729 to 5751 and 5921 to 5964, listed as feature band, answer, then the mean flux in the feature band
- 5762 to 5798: 2.2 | 5.79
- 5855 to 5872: 0.4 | 5.75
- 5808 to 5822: 0.3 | 5.92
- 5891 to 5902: 1.3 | 5.11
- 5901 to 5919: 0.8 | 5.5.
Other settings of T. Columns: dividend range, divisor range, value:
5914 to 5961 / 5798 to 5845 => 0.95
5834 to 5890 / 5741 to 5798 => 1.01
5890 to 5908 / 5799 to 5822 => 0.89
